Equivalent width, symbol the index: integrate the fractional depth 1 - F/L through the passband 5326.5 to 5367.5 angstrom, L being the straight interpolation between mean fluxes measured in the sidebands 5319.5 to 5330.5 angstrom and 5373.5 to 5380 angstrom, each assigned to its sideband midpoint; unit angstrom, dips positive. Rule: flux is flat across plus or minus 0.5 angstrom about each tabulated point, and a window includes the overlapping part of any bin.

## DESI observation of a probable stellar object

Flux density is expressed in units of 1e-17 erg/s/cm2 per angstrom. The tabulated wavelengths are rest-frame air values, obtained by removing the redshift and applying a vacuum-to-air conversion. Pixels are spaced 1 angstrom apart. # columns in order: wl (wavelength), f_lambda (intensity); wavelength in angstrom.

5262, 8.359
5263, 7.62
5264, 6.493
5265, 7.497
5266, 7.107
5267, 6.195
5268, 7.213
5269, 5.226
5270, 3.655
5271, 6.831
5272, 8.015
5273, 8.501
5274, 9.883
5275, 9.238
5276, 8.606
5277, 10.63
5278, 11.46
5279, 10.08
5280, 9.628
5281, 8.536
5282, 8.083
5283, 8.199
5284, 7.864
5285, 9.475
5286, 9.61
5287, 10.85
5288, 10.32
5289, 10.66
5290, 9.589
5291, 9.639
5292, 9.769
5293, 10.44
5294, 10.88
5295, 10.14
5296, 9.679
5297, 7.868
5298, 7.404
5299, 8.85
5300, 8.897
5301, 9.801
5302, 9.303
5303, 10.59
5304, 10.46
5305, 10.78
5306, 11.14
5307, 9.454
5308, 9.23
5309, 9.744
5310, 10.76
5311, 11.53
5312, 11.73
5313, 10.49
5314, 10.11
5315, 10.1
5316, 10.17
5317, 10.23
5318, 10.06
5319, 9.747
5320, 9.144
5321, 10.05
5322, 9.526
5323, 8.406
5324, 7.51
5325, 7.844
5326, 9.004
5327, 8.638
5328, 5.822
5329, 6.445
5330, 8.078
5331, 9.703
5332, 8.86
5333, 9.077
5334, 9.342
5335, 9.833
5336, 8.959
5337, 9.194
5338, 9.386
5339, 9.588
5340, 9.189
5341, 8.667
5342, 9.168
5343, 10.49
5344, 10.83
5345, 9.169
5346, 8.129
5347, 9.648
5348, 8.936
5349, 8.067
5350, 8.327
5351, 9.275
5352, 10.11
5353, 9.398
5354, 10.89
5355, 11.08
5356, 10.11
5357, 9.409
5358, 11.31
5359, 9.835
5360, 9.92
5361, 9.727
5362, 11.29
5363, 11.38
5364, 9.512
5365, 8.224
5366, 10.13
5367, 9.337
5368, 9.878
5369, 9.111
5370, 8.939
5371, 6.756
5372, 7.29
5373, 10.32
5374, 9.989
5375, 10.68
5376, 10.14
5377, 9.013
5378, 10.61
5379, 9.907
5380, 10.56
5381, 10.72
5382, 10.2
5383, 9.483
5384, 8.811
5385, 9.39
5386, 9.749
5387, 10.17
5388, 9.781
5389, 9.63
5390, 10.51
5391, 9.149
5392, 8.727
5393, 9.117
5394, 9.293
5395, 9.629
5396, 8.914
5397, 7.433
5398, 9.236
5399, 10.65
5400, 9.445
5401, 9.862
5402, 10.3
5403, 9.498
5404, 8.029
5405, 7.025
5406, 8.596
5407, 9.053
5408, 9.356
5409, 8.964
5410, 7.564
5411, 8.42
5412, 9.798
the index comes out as -1.59 angstrom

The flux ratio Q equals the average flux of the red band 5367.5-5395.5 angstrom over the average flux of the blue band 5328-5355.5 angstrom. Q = 1.04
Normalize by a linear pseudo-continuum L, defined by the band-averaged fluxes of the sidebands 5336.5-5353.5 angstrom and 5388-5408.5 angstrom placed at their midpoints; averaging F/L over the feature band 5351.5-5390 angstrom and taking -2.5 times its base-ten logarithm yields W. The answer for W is -0.07 mag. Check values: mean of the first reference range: 9.27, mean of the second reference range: 9.19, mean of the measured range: 9.82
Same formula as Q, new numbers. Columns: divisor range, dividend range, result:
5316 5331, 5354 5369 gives 1.16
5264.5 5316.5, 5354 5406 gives 1.04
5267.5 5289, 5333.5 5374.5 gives 1.09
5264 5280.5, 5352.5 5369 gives 1.25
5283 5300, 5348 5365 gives 1.04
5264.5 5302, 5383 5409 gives 1.05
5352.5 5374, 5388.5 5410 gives 0.94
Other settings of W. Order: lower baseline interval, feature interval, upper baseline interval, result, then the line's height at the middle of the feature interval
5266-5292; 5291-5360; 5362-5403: -0.048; 9.1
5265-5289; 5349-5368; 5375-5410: -0.085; 9.16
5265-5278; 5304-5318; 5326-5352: -0.228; 8.44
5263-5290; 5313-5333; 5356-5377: 0.013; 9.08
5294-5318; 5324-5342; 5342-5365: 0.141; 9.87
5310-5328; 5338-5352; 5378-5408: 0.035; 9.53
